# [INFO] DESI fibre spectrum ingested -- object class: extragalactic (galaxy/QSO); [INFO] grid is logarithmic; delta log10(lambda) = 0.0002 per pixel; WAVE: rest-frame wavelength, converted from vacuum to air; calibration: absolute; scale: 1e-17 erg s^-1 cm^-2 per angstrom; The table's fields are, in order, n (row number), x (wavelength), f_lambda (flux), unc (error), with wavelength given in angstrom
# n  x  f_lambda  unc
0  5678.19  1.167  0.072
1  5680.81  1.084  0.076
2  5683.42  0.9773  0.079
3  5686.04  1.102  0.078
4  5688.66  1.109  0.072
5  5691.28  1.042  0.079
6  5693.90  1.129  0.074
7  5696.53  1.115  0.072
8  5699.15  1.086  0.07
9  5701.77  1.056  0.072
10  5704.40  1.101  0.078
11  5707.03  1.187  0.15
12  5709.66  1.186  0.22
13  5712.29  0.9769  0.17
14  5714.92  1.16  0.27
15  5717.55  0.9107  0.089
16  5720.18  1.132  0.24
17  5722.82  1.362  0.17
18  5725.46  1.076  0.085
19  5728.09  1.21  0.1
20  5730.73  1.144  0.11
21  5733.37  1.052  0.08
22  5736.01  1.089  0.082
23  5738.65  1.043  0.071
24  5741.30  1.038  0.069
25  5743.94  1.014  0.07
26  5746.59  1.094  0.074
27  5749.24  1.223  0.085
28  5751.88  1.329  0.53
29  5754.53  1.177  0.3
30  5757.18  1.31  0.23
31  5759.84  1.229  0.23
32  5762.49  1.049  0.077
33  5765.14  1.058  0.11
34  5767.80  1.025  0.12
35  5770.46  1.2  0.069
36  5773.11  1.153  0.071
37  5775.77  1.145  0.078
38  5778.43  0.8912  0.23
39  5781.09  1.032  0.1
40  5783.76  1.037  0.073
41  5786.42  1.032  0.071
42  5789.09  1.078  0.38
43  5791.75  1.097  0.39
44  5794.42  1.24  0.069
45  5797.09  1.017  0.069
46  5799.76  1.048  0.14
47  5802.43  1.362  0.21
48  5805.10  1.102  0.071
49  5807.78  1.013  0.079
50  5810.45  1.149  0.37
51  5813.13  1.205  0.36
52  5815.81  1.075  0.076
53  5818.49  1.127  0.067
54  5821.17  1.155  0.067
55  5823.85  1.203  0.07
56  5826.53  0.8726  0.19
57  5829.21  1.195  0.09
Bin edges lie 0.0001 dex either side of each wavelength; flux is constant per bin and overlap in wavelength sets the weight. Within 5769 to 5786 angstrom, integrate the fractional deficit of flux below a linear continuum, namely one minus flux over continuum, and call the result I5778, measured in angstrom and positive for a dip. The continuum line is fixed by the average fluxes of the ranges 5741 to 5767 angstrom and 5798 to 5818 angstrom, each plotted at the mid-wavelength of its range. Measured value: 1.1 angstrom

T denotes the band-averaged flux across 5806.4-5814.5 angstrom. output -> 1.12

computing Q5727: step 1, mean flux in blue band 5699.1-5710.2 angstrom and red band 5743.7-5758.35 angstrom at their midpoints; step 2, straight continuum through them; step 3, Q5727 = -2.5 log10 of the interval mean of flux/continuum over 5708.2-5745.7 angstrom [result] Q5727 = 0.06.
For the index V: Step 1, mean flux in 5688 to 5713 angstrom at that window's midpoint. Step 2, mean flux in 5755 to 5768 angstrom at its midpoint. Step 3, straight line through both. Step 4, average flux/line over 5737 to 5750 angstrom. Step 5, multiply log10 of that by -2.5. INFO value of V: 0.056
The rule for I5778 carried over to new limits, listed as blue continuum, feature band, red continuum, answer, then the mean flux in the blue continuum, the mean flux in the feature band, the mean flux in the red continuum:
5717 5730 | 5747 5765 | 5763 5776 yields -1.28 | 1.15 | 1.2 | 1.11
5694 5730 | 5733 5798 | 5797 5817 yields 1.00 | 1.12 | 1.11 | 1.13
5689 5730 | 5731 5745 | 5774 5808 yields 0.64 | 1.12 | 1.06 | 1.09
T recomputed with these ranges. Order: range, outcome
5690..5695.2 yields 1.09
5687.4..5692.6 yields 1.08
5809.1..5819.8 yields 1.14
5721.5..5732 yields 1.2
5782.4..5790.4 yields 1.05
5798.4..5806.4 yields 1.17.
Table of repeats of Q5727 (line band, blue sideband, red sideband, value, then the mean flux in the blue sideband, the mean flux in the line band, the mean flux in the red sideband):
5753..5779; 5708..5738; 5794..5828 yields -0.014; 1.12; 1.13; 1.12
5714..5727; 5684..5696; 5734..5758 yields -0.012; 1.09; 1.13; 1.14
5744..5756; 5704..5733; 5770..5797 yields -0.075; 1.13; 1.19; 1.08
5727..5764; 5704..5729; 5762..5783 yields -0.043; 1.13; 1.14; 1.07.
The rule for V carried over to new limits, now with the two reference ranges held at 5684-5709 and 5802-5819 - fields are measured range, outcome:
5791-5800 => 0.02 mag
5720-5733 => -0.07 mag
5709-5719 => 0.06 mag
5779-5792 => 0.09 mag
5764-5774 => 0.02 mag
